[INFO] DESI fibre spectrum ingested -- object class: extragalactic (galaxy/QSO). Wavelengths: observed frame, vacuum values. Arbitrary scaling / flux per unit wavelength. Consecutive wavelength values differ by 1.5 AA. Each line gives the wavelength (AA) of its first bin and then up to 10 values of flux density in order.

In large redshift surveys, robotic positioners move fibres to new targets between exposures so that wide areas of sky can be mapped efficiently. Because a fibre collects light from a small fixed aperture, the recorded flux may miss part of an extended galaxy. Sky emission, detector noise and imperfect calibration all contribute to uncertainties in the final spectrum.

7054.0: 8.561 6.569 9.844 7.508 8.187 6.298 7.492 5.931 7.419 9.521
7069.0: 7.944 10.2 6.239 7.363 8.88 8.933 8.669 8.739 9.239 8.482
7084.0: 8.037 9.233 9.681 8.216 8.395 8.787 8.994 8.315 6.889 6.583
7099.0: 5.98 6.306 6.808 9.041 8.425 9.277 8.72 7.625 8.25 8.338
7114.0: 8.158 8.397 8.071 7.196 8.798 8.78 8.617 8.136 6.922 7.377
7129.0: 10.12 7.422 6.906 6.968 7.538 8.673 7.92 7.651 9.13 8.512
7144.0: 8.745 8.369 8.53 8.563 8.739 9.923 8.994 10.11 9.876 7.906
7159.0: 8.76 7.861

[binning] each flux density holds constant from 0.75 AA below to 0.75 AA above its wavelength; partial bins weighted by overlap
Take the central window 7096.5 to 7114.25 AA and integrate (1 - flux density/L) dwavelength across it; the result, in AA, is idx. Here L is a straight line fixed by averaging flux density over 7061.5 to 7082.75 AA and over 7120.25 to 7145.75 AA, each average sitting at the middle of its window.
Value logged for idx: 0.8 AA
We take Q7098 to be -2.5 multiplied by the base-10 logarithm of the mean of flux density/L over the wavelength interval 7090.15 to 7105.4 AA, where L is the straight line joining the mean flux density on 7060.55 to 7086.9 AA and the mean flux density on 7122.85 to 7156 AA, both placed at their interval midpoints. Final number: 0.09 mag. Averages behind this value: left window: 8.19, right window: 8.39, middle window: 7.62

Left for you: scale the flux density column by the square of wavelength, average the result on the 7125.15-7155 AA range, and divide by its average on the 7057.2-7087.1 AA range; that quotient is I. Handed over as 1.0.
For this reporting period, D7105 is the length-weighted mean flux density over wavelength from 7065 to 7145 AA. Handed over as 8.17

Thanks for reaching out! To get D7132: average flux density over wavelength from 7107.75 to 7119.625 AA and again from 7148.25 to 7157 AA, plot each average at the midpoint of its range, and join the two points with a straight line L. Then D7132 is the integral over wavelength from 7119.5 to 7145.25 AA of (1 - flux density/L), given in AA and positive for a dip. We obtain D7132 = 1.7 AA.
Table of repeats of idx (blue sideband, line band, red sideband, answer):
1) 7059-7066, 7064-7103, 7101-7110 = -2.4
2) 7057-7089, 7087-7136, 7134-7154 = 2.5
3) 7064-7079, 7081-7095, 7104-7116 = -0.8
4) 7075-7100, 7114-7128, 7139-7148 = 0.6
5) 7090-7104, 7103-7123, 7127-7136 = -2.0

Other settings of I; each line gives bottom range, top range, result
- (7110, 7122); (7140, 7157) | 1.11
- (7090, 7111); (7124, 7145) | 1.03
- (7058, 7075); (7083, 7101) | 1.04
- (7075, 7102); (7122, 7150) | 1.01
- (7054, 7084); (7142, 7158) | 1.13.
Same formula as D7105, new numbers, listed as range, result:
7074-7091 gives 8.75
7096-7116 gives 7.8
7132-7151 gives 8.25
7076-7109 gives 8.25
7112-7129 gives 8.16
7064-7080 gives 8.19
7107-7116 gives 8.27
